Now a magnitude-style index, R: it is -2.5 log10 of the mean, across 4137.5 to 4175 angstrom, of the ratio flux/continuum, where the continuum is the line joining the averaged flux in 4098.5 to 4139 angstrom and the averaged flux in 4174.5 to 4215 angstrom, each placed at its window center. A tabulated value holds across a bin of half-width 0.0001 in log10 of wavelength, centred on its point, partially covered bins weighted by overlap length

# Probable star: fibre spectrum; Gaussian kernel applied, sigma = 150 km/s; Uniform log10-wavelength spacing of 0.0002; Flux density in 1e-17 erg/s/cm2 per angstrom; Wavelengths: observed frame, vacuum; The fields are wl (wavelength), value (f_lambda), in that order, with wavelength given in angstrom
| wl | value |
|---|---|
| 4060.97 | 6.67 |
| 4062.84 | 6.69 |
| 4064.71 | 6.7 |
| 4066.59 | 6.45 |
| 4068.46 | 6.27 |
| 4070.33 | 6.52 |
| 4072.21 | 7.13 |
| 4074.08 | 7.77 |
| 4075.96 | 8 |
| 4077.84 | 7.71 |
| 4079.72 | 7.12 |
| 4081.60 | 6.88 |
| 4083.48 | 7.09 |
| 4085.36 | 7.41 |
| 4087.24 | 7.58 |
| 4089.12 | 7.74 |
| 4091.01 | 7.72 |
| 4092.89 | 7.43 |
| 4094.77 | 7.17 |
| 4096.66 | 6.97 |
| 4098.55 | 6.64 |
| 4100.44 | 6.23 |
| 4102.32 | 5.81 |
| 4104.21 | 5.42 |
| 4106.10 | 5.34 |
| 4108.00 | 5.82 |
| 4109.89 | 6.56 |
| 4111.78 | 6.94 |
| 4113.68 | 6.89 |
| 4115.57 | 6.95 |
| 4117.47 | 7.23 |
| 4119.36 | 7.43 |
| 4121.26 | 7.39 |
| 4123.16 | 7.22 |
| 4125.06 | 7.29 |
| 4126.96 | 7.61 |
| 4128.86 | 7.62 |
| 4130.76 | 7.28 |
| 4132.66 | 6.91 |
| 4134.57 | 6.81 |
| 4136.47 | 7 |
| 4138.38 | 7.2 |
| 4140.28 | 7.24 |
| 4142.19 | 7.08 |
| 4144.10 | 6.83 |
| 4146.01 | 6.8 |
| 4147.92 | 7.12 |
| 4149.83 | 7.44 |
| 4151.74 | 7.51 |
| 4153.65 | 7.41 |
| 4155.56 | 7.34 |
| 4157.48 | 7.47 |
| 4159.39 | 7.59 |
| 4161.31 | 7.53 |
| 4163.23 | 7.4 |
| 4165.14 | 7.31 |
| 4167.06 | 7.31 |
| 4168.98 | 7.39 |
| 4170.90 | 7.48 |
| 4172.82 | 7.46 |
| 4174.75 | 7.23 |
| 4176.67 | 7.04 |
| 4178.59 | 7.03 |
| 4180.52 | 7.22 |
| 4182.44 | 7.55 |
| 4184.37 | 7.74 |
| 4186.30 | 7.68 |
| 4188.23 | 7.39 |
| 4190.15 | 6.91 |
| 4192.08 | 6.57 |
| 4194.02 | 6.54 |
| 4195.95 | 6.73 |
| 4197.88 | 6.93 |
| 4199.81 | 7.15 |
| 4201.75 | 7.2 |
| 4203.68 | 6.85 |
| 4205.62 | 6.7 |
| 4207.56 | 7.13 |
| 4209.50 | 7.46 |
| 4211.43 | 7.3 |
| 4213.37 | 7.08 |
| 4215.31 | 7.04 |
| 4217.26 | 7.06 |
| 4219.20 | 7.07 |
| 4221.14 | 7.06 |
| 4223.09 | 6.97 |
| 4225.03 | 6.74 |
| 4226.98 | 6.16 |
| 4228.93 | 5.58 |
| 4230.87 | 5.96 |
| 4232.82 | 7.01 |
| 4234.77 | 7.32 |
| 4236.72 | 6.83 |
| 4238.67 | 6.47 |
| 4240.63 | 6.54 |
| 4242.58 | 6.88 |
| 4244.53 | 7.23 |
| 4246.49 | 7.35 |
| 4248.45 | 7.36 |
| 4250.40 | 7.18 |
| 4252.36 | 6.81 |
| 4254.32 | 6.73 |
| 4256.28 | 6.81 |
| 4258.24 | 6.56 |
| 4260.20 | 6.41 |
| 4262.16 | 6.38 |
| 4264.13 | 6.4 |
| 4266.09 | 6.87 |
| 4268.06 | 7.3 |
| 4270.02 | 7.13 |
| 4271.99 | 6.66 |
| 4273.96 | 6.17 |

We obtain -0.05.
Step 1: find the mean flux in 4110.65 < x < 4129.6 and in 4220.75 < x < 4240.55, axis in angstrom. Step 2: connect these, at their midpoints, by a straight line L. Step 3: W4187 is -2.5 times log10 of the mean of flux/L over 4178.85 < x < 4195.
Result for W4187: -0.05 mag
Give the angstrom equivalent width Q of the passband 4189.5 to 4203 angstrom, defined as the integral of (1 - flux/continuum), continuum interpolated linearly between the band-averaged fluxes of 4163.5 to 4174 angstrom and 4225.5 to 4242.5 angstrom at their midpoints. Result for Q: 0.3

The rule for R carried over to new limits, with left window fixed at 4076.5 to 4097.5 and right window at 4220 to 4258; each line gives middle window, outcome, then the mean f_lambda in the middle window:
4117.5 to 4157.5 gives -0.01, 7.23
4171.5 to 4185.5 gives -0.05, 7.33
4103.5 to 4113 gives 0.20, 6.05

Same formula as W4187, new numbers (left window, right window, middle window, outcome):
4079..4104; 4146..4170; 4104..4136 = 0.042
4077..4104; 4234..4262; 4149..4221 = -0.042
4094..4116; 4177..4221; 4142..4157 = -0.076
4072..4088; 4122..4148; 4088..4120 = 0.090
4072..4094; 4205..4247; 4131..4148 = 0.035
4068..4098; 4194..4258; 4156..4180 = -0.045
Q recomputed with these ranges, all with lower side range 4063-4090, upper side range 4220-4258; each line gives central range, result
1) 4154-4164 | -0.71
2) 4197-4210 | -0.34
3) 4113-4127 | -0.36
